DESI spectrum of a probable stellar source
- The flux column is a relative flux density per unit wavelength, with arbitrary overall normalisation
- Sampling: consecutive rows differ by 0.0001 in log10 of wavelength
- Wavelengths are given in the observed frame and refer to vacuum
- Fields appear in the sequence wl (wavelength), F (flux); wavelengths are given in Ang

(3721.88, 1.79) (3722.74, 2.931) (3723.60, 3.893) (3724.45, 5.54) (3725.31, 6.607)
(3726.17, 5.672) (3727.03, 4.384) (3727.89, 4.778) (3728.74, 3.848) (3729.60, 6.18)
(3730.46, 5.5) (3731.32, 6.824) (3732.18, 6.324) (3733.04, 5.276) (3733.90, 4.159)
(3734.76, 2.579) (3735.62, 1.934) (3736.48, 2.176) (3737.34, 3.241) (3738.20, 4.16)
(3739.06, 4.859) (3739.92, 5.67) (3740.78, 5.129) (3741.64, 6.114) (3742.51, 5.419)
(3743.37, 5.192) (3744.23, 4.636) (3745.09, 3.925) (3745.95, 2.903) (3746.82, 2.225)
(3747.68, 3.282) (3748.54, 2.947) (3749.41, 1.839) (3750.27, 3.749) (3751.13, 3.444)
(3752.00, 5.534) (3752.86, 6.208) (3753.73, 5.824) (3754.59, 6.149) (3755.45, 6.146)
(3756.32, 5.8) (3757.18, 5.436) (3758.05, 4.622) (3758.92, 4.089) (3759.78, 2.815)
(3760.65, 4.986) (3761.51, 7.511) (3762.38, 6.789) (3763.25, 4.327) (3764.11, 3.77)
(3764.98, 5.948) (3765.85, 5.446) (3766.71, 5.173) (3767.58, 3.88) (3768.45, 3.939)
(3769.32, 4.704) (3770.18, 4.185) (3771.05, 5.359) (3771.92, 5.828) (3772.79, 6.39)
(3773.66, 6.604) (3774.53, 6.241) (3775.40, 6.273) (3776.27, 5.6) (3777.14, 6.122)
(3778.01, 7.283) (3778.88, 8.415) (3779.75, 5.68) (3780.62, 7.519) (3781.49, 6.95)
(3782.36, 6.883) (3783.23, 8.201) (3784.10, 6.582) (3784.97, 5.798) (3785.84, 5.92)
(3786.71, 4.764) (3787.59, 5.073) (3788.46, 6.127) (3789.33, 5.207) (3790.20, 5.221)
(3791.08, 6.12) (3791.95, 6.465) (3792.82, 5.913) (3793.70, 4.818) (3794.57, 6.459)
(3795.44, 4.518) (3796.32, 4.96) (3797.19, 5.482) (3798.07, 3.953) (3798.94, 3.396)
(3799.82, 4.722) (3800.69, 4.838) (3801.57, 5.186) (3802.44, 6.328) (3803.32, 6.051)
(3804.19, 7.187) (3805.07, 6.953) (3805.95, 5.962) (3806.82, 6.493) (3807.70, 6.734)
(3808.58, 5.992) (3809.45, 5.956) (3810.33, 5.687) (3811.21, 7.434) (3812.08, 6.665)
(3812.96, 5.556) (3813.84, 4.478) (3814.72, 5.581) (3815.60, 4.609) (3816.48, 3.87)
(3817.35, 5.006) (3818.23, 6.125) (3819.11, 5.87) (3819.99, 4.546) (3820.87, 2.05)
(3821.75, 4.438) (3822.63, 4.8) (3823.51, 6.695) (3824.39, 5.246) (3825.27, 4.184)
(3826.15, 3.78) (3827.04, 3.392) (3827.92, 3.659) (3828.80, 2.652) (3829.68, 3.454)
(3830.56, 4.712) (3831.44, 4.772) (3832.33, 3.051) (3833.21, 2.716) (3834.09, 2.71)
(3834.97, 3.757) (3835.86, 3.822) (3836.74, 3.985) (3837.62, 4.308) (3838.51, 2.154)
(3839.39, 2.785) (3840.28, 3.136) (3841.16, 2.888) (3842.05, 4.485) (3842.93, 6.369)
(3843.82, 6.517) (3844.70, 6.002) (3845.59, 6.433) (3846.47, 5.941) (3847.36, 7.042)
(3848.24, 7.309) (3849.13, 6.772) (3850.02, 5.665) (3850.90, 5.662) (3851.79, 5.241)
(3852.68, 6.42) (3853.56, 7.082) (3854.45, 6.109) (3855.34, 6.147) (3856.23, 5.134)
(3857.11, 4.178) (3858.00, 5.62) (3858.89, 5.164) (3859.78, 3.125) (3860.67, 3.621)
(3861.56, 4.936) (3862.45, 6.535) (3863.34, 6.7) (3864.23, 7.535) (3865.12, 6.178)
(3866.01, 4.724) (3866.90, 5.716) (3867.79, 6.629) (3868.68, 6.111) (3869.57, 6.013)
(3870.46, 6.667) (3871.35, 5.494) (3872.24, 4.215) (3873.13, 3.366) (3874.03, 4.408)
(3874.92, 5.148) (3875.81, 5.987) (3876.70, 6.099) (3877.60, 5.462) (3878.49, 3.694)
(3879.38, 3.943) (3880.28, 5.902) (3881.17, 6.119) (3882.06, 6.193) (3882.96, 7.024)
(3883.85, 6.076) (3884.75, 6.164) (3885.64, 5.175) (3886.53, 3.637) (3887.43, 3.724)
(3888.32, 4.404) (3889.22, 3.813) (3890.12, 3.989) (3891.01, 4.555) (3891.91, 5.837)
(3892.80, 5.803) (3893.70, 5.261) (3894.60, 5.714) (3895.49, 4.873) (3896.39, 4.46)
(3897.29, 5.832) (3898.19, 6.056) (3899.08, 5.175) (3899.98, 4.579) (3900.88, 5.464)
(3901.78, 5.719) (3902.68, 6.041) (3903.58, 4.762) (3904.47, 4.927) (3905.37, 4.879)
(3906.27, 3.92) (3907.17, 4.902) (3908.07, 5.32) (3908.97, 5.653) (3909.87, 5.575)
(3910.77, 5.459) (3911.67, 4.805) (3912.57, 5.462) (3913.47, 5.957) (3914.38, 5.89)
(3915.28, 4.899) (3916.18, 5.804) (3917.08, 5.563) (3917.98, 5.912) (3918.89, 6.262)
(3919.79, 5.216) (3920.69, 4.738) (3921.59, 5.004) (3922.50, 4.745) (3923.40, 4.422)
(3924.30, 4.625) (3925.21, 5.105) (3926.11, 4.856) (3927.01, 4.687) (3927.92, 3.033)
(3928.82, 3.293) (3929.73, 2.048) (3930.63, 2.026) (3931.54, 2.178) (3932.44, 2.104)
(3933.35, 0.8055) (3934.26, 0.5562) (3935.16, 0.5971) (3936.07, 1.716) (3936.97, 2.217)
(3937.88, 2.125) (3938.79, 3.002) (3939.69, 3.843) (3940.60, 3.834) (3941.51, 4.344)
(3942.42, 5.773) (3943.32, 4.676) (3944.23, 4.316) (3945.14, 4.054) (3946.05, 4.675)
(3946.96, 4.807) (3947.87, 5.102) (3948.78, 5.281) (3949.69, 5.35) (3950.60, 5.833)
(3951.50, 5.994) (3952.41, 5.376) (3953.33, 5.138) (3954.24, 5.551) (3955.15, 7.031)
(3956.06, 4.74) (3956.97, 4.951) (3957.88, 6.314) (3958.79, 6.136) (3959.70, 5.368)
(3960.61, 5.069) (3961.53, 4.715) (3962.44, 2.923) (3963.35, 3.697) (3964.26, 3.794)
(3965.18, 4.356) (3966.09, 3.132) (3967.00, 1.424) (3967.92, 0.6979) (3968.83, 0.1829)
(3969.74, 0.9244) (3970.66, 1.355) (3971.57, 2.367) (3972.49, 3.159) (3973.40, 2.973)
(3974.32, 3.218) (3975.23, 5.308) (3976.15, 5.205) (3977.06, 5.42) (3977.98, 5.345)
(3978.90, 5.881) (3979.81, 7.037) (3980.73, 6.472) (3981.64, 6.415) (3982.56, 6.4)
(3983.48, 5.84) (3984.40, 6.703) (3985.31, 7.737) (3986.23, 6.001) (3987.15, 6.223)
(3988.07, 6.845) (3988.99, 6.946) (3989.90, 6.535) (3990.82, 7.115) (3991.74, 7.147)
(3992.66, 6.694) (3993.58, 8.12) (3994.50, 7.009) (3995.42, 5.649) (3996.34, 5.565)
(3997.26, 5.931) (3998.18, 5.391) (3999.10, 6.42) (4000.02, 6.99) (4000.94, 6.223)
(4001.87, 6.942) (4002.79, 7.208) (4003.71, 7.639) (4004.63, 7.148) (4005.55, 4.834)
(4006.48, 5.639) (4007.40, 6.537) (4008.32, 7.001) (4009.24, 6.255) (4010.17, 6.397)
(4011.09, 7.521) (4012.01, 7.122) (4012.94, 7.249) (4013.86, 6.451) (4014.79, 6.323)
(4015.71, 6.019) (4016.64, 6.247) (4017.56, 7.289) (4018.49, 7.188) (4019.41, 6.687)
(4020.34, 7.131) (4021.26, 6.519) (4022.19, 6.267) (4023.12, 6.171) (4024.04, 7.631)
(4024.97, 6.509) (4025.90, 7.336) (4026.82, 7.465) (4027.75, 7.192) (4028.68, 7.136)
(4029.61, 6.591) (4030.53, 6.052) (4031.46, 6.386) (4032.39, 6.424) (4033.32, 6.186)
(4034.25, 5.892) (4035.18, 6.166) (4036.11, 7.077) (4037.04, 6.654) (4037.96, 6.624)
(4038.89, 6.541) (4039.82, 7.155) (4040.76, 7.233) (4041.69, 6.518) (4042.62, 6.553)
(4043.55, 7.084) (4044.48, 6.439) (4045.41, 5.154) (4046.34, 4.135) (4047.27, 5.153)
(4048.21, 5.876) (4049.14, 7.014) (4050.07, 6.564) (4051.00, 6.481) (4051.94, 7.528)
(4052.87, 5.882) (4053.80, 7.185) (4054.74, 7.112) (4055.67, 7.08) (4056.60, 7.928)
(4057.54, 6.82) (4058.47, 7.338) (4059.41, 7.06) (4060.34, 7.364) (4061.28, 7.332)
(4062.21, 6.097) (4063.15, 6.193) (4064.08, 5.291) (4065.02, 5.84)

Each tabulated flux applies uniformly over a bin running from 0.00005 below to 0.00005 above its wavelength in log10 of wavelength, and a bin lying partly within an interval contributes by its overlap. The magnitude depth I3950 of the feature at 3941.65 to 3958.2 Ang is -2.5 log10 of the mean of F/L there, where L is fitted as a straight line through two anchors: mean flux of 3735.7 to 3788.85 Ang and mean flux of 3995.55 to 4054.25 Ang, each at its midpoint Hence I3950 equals 0.17 mag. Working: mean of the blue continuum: 5.19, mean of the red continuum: 6.54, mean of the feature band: 5.25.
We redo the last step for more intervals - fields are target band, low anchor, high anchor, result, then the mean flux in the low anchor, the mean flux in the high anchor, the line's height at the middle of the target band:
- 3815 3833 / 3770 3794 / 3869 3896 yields 0.305 mag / 6.15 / 5.16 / 5.74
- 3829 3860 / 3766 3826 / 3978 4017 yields 0.199 mag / 5.63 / 6.55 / 5.85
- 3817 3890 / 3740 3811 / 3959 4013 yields 0.089 mag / 5.42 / 5.44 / 5.43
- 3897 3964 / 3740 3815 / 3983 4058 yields 0.326 mag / 5.45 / 6.61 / 6.18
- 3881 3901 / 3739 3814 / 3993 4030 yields 0.164 mag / 5.45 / 6.67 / 6.04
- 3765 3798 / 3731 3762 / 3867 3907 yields -0.233 mag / 4.53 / 5.21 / 4.7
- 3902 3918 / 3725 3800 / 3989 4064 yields 0.130 mag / 5.16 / 6.63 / 5.98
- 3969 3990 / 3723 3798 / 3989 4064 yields 0.235 mag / 5.18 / 6.63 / 6.37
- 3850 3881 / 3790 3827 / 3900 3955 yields -0.109 mag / 5.37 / 4.45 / 4.93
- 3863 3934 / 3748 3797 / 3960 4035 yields 0.136 mag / 5.51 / 5.8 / 5.67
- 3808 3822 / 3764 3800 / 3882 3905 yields 0.055 mag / 5.69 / 5.18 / 5.54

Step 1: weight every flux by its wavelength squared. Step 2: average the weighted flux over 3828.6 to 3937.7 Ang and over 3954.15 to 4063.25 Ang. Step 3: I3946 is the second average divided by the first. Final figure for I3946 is 1.33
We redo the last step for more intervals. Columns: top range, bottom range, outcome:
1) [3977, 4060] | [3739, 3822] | 1.39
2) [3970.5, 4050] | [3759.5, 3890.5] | 1.31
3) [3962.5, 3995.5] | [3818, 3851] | 1.17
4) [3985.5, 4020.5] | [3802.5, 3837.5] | 1.49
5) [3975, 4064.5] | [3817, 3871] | 1.43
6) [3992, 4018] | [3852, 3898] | 1.31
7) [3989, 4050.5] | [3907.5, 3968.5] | 1.59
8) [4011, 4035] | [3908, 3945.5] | 1.72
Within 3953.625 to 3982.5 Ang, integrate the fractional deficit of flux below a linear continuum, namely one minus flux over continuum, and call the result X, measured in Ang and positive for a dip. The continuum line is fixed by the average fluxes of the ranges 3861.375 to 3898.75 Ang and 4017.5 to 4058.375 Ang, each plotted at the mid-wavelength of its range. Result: 8.6 Ang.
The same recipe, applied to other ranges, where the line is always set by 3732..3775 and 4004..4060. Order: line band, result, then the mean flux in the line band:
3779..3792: -3.45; 6.21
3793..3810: -1.89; 5.58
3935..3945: 4.30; 3.42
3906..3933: 5.53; 4.64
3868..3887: 0.55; 5.39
